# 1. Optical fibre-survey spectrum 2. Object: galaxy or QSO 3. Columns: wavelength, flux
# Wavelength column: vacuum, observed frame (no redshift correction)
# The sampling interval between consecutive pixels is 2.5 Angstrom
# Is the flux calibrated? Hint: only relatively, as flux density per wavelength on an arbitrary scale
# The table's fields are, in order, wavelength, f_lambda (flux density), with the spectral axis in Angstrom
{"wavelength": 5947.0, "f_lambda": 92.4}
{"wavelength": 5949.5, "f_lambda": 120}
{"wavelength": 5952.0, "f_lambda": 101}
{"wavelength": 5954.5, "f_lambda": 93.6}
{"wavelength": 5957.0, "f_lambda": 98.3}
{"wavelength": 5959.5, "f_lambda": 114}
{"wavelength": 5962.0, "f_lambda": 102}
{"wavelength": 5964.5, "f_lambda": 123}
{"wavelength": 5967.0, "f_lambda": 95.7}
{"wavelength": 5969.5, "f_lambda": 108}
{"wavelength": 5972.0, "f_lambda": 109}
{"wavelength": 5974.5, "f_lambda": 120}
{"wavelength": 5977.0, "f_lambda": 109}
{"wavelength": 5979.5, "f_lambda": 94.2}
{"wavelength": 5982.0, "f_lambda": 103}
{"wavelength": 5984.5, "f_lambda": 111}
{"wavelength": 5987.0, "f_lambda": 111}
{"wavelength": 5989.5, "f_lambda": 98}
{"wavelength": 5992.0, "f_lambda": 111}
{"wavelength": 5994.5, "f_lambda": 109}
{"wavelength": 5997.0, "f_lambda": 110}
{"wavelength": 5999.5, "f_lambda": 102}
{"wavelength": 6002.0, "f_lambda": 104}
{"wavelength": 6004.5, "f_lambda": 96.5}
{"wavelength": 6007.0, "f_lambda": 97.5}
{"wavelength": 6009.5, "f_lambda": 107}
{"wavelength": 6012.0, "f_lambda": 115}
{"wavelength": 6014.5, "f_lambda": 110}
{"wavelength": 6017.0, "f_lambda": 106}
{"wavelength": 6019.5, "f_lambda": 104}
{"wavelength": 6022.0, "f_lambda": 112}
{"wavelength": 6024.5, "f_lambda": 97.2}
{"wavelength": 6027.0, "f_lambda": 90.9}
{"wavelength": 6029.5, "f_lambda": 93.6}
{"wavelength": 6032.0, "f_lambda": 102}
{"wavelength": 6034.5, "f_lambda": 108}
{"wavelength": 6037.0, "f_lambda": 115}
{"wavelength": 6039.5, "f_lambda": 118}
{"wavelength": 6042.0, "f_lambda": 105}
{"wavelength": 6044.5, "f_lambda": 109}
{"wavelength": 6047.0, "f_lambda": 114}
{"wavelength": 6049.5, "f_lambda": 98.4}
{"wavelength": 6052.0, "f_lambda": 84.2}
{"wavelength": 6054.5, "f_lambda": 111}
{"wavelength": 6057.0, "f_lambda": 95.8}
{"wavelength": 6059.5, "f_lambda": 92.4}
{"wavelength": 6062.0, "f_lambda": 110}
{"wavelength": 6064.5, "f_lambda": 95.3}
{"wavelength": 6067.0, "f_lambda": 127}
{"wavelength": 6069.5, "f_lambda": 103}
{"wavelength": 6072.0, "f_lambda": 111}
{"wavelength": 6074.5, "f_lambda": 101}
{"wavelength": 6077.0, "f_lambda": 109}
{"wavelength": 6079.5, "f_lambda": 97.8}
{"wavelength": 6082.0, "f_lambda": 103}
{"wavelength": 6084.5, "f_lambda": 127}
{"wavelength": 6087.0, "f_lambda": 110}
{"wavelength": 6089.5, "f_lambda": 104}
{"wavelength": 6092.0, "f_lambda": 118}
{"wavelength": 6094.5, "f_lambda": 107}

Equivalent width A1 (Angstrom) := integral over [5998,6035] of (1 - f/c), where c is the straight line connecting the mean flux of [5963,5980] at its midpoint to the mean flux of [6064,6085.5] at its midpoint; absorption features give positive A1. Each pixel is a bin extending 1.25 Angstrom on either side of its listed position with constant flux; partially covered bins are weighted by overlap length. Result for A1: 2.0 Angstrom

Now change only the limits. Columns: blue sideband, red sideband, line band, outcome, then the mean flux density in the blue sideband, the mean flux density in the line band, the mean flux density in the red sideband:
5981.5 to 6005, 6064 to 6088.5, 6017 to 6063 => 1.76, 106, 103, 109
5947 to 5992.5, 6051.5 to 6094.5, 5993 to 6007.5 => 0.37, 106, 104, 106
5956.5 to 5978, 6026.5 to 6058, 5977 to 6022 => 0.55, 109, 106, 104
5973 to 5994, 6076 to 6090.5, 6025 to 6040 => 0.60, 107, 104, 109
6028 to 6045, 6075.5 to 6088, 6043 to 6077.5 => 1.23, 107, 104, 109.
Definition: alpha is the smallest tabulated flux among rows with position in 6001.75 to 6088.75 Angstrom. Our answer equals 84.2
